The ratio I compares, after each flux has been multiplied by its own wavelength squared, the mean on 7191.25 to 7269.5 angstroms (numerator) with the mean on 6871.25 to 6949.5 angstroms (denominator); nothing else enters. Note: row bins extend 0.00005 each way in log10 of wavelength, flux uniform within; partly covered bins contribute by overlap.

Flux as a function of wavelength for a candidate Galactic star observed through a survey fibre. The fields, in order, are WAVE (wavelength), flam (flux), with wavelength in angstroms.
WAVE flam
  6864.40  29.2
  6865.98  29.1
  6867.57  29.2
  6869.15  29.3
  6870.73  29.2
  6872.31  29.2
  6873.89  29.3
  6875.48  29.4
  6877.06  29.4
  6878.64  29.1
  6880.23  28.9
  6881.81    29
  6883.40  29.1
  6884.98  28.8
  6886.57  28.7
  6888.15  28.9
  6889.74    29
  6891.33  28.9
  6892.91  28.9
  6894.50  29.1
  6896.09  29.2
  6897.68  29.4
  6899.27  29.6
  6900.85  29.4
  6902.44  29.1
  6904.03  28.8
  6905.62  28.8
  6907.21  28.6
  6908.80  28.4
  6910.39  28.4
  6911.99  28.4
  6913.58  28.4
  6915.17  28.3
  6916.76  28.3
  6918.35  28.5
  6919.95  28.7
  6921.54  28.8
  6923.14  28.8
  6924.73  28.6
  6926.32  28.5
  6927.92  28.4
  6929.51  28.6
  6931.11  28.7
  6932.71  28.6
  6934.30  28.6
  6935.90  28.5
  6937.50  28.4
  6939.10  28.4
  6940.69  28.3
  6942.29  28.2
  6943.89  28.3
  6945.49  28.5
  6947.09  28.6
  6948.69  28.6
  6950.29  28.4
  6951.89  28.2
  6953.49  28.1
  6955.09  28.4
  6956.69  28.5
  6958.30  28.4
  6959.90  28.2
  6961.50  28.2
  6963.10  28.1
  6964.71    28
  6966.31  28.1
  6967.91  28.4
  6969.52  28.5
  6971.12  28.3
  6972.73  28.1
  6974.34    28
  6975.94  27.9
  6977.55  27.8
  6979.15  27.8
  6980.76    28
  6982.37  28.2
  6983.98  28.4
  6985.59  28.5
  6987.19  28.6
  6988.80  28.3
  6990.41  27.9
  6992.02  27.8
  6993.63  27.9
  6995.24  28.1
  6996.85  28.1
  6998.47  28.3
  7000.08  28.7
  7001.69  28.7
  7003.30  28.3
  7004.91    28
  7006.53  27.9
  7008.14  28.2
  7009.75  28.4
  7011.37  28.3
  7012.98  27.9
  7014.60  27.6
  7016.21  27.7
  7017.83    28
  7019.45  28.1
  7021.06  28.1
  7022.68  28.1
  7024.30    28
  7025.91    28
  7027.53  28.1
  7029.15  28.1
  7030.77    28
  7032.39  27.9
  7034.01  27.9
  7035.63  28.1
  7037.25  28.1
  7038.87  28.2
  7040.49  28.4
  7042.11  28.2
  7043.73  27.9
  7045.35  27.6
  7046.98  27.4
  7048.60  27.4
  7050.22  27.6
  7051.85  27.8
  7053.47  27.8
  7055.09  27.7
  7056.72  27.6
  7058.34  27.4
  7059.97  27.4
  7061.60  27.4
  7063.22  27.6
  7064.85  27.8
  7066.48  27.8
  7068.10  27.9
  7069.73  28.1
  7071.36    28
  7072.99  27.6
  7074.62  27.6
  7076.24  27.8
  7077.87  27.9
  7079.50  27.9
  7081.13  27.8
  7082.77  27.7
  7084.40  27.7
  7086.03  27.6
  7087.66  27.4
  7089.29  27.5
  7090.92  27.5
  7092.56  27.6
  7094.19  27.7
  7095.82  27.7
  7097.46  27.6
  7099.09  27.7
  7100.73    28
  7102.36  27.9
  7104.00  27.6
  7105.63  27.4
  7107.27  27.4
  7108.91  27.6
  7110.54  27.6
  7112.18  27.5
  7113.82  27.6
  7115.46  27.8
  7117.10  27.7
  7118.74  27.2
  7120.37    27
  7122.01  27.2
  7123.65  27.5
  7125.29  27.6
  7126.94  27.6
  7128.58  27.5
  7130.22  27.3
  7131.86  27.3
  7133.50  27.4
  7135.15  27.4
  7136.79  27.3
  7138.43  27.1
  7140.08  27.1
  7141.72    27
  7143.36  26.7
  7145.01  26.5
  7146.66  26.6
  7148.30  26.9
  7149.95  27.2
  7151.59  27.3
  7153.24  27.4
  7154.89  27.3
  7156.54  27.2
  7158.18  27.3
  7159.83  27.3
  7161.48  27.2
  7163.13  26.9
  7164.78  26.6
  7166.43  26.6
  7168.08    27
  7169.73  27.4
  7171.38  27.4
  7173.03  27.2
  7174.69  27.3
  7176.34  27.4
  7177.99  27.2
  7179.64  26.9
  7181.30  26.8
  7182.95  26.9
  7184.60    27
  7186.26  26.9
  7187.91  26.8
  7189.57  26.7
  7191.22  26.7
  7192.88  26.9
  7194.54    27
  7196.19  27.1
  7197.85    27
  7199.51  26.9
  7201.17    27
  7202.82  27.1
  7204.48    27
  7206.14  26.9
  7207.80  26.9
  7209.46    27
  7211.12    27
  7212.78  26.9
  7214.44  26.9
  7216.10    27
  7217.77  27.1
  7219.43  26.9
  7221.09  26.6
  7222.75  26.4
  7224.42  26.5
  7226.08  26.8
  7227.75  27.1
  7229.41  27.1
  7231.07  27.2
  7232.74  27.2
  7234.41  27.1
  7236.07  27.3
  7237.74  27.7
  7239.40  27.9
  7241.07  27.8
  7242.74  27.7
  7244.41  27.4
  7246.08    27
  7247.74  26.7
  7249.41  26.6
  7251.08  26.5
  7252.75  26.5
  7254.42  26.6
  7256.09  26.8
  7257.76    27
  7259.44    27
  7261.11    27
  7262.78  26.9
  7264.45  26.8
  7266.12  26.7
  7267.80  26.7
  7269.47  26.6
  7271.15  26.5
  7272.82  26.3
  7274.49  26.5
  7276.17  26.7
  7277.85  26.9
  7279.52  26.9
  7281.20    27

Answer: 1.03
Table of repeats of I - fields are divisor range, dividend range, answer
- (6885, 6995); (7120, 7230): 1.02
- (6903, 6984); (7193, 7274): 1.03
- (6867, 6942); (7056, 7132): 1.01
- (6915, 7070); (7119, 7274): 1.02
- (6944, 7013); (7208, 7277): 1.03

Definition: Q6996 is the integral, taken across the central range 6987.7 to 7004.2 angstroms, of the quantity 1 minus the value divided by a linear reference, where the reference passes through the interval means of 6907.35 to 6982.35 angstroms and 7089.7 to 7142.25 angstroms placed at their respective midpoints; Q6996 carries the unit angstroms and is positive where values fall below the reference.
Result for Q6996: -0.1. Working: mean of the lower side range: 28.4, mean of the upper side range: 27.5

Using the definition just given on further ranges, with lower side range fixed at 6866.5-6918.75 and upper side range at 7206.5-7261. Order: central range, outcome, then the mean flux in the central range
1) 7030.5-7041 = 0.0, 28.1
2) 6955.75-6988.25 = 0.3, 28.2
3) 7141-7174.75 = 0.5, 27.1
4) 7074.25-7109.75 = 0.2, 27.7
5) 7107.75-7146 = 0.4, 27.3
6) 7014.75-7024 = 0.1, 28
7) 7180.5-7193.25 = 0.2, 26.8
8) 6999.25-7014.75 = 0.0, 28.2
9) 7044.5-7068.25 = 0.3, 27.6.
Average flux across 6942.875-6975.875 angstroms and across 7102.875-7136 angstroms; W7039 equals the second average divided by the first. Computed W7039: 0.97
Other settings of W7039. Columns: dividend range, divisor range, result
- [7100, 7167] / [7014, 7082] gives 0.98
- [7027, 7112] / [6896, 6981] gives 0.97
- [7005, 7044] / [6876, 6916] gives 0.97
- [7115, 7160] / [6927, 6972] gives 0.96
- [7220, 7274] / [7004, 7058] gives 0.96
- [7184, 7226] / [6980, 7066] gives 0.96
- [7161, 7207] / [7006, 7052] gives 0.97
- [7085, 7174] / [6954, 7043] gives 0.97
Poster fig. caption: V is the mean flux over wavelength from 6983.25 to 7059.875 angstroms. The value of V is 28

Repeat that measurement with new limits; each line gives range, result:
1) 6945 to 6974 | 28.3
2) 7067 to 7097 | 27.7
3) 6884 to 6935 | 28.8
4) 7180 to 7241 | 27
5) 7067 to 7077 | 27.9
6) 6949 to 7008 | 28.2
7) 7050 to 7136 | 27.6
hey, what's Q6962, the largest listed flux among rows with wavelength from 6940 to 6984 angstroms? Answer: 28.6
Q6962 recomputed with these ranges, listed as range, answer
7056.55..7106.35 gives 28.1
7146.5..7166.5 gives 27.4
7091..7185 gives 28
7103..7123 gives 27.8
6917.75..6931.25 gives 28.8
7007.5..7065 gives 28.4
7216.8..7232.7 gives 27.2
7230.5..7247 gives 27.9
